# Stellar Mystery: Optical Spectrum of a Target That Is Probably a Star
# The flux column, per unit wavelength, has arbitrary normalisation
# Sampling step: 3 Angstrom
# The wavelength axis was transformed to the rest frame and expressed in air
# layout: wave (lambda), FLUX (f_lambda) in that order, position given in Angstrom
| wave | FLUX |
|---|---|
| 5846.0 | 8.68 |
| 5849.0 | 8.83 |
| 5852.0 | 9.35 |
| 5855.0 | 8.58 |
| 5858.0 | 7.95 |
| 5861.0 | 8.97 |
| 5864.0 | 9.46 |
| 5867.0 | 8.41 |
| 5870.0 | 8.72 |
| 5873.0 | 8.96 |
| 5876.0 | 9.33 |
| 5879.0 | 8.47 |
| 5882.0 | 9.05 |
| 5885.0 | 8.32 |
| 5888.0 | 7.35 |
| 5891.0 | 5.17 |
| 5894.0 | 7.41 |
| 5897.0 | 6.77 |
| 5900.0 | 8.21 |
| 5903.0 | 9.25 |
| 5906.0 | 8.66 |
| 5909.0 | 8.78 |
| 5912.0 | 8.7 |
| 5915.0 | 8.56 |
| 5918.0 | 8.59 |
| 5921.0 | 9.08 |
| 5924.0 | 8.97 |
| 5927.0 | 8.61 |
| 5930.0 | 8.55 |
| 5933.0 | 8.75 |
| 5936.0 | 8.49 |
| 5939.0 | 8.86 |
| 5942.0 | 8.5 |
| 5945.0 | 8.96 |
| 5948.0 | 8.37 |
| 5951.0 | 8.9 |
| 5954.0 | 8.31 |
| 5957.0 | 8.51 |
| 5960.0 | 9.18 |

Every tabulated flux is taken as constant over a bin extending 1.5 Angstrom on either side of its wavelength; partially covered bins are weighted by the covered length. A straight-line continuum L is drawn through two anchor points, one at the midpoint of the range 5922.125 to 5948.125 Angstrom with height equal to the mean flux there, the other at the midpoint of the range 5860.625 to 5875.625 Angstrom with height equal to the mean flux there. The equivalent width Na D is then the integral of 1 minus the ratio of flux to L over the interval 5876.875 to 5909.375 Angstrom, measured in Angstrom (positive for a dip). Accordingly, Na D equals 3.3 Angstrom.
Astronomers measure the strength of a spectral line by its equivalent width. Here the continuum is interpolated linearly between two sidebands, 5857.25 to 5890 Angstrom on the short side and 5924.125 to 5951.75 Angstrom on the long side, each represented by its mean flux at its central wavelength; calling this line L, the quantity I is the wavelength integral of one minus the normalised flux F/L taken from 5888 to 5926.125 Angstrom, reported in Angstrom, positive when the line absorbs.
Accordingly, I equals 2.14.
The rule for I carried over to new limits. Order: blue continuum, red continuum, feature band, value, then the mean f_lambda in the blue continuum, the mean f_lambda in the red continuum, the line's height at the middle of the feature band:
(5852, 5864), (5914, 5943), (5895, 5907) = 0.7 Angstrom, 8.73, 8.7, 8.71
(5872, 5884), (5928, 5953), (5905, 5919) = 0.2 Angstrom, 8.93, 8.66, 8.78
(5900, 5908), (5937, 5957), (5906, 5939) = 0.1 Angstrom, 8.8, 8.64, 8.73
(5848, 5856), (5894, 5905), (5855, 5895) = 1.0 Angstrom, 8.95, 8.01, 8.49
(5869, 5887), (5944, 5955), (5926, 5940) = 0.0 Angstrom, 8.77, 8.64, 8.67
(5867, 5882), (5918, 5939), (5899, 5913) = 0.1 Angstrom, 8.84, 8.74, 8.78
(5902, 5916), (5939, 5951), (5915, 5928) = -0.1 Angstrom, 8.78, 8.68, 8.75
